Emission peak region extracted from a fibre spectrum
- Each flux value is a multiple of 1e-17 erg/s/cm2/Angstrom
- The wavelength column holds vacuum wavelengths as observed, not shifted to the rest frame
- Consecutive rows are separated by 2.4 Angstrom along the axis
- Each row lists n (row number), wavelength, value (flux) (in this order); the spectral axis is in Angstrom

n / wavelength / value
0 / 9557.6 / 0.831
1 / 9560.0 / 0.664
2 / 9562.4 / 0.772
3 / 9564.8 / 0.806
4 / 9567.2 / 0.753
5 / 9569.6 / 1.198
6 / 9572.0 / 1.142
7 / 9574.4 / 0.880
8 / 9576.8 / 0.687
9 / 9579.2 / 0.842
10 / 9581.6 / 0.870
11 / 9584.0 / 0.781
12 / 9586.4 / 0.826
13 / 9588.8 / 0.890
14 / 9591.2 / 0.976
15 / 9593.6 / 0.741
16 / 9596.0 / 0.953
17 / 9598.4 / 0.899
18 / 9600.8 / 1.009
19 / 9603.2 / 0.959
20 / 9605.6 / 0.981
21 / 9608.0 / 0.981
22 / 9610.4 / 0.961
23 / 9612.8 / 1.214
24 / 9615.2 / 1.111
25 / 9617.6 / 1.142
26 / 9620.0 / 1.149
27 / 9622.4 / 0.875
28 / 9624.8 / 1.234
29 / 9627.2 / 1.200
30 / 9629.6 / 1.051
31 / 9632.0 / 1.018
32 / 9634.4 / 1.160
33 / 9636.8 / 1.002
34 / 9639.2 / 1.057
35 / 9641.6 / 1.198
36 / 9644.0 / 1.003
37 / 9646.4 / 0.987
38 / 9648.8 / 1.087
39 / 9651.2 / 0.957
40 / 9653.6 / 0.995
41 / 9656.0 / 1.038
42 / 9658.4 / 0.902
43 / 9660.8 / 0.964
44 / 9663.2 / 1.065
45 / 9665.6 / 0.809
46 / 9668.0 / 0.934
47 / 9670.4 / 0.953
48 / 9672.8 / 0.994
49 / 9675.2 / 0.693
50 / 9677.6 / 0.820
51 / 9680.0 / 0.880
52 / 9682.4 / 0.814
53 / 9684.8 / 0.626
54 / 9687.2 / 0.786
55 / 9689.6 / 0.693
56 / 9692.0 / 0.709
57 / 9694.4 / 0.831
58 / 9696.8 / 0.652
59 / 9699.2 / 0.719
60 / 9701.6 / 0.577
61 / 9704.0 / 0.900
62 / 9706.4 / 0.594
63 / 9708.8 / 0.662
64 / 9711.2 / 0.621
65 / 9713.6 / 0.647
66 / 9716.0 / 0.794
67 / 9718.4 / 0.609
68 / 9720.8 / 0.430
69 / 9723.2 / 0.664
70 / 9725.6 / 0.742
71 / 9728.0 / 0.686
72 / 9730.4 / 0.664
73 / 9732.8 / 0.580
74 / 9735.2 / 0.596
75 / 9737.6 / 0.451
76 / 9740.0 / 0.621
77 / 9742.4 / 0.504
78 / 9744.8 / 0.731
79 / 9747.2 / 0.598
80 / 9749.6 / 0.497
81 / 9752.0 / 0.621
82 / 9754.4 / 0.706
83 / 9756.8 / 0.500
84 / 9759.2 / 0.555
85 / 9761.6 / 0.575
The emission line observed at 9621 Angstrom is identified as Mg II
